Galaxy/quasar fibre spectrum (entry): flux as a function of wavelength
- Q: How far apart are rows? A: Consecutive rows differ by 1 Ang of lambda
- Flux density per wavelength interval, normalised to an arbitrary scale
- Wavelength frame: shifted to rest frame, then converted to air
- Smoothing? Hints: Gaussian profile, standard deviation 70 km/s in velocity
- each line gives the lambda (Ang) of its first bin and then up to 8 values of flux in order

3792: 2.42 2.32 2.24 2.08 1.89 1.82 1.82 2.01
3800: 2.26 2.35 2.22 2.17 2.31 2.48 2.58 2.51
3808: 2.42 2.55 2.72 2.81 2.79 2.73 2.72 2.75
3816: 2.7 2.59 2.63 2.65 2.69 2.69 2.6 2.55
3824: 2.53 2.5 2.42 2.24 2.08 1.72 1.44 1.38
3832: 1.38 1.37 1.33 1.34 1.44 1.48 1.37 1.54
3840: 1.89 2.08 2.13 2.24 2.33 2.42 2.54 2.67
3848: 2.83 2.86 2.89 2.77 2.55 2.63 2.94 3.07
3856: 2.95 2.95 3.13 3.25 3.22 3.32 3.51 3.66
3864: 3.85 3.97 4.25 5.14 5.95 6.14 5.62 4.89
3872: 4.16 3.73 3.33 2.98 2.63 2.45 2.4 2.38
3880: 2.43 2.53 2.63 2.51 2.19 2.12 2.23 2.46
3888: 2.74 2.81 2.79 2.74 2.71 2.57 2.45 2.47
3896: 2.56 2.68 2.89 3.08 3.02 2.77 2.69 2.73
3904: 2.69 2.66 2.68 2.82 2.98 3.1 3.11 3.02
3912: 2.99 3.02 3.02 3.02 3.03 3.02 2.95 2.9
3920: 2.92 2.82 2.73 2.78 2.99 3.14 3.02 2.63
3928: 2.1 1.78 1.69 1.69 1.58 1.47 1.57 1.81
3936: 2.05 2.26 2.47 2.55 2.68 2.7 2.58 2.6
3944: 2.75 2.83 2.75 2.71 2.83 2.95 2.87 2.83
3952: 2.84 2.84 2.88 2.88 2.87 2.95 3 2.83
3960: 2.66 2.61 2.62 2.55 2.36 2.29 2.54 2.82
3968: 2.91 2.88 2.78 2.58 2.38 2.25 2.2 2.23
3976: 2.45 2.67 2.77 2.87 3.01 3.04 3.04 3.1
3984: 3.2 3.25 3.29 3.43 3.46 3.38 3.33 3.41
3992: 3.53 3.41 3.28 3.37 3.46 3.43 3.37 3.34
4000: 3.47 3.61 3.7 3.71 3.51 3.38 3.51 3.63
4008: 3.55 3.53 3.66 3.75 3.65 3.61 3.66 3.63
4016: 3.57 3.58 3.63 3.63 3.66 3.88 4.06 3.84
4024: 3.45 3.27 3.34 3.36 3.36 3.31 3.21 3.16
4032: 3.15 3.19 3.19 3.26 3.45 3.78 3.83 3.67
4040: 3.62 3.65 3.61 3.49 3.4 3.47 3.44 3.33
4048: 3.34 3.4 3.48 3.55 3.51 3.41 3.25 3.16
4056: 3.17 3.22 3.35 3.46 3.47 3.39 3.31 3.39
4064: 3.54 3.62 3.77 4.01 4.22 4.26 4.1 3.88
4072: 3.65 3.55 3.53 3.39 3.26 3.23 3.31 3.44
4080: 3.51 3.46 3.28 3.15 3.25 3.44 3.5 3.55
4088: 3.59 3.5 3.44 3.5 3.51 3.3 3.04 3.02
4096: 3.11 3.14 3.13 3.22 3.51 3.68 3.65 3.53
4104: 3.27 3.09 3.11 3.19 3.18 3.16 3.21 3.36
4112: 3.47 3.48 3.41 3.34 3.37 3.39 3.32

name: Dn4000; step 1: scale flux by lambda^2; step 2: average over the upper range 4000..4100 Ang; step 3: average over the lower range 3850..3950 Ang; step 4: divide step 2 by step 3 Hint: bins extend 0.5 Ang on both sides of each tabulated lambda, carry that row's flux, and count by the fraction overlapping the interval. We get 1.30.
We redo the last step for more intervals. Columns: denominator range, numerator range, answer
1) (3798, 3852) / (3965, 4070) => 1.63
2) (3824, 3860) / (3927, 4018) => 1.38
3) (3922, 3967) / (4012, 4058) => 1.43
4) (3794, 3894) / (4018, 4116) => 1.44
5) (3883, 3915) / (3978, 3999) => 1.25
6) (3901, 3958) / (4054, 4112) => 1.39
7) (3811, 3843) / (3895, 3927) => 1.41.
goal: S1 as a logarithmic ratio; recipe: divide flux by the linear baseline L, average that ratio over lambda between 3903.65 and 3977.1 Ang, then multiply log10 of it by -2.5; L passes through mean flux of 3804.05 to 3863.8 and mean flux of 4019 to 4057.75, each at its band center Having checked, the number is 0.13 mag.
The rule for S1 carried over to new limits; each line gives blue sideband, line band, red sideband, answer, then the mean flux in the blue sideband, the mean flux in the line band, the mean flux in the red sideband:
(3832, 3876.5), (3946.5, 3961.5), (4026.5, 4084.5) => 0.14 mag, 3.01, 2.84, 3.47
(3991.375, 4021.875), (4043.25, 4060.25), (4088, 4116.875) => 0.02 mag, 3.56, 3.38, 3.32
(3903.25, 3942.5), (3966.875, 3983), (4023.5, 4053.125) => 0.11 mag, 2.59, 2.69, 3.42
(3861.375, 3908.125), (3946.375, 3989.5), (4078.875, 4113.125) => 0.15 mag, 3.14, 2.81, 3.34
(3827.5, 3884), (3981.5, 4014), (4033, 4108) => -0.07 mag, 2.83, 3.45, 3.45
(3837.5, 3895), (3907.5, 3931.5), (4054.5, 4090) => 0.13 mag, 3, 2.77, 3.51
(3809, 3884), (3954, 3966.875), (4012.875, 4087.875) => 0.18 mag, 2.78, 2.69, 3.5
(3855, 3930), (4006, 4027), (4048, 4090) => -0.08 mag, 3.05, 3.62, 3.5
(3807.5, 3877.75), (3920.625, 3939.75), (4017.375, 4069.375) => 0.34 mag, 2.8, 2.27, 3.5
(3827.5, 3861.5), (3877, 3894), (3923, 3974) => -0.06 mag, 2.28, 2.51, 2.54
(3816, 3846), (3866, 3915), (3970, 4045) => -0.24 mag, 2.06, 3.07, 3.34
